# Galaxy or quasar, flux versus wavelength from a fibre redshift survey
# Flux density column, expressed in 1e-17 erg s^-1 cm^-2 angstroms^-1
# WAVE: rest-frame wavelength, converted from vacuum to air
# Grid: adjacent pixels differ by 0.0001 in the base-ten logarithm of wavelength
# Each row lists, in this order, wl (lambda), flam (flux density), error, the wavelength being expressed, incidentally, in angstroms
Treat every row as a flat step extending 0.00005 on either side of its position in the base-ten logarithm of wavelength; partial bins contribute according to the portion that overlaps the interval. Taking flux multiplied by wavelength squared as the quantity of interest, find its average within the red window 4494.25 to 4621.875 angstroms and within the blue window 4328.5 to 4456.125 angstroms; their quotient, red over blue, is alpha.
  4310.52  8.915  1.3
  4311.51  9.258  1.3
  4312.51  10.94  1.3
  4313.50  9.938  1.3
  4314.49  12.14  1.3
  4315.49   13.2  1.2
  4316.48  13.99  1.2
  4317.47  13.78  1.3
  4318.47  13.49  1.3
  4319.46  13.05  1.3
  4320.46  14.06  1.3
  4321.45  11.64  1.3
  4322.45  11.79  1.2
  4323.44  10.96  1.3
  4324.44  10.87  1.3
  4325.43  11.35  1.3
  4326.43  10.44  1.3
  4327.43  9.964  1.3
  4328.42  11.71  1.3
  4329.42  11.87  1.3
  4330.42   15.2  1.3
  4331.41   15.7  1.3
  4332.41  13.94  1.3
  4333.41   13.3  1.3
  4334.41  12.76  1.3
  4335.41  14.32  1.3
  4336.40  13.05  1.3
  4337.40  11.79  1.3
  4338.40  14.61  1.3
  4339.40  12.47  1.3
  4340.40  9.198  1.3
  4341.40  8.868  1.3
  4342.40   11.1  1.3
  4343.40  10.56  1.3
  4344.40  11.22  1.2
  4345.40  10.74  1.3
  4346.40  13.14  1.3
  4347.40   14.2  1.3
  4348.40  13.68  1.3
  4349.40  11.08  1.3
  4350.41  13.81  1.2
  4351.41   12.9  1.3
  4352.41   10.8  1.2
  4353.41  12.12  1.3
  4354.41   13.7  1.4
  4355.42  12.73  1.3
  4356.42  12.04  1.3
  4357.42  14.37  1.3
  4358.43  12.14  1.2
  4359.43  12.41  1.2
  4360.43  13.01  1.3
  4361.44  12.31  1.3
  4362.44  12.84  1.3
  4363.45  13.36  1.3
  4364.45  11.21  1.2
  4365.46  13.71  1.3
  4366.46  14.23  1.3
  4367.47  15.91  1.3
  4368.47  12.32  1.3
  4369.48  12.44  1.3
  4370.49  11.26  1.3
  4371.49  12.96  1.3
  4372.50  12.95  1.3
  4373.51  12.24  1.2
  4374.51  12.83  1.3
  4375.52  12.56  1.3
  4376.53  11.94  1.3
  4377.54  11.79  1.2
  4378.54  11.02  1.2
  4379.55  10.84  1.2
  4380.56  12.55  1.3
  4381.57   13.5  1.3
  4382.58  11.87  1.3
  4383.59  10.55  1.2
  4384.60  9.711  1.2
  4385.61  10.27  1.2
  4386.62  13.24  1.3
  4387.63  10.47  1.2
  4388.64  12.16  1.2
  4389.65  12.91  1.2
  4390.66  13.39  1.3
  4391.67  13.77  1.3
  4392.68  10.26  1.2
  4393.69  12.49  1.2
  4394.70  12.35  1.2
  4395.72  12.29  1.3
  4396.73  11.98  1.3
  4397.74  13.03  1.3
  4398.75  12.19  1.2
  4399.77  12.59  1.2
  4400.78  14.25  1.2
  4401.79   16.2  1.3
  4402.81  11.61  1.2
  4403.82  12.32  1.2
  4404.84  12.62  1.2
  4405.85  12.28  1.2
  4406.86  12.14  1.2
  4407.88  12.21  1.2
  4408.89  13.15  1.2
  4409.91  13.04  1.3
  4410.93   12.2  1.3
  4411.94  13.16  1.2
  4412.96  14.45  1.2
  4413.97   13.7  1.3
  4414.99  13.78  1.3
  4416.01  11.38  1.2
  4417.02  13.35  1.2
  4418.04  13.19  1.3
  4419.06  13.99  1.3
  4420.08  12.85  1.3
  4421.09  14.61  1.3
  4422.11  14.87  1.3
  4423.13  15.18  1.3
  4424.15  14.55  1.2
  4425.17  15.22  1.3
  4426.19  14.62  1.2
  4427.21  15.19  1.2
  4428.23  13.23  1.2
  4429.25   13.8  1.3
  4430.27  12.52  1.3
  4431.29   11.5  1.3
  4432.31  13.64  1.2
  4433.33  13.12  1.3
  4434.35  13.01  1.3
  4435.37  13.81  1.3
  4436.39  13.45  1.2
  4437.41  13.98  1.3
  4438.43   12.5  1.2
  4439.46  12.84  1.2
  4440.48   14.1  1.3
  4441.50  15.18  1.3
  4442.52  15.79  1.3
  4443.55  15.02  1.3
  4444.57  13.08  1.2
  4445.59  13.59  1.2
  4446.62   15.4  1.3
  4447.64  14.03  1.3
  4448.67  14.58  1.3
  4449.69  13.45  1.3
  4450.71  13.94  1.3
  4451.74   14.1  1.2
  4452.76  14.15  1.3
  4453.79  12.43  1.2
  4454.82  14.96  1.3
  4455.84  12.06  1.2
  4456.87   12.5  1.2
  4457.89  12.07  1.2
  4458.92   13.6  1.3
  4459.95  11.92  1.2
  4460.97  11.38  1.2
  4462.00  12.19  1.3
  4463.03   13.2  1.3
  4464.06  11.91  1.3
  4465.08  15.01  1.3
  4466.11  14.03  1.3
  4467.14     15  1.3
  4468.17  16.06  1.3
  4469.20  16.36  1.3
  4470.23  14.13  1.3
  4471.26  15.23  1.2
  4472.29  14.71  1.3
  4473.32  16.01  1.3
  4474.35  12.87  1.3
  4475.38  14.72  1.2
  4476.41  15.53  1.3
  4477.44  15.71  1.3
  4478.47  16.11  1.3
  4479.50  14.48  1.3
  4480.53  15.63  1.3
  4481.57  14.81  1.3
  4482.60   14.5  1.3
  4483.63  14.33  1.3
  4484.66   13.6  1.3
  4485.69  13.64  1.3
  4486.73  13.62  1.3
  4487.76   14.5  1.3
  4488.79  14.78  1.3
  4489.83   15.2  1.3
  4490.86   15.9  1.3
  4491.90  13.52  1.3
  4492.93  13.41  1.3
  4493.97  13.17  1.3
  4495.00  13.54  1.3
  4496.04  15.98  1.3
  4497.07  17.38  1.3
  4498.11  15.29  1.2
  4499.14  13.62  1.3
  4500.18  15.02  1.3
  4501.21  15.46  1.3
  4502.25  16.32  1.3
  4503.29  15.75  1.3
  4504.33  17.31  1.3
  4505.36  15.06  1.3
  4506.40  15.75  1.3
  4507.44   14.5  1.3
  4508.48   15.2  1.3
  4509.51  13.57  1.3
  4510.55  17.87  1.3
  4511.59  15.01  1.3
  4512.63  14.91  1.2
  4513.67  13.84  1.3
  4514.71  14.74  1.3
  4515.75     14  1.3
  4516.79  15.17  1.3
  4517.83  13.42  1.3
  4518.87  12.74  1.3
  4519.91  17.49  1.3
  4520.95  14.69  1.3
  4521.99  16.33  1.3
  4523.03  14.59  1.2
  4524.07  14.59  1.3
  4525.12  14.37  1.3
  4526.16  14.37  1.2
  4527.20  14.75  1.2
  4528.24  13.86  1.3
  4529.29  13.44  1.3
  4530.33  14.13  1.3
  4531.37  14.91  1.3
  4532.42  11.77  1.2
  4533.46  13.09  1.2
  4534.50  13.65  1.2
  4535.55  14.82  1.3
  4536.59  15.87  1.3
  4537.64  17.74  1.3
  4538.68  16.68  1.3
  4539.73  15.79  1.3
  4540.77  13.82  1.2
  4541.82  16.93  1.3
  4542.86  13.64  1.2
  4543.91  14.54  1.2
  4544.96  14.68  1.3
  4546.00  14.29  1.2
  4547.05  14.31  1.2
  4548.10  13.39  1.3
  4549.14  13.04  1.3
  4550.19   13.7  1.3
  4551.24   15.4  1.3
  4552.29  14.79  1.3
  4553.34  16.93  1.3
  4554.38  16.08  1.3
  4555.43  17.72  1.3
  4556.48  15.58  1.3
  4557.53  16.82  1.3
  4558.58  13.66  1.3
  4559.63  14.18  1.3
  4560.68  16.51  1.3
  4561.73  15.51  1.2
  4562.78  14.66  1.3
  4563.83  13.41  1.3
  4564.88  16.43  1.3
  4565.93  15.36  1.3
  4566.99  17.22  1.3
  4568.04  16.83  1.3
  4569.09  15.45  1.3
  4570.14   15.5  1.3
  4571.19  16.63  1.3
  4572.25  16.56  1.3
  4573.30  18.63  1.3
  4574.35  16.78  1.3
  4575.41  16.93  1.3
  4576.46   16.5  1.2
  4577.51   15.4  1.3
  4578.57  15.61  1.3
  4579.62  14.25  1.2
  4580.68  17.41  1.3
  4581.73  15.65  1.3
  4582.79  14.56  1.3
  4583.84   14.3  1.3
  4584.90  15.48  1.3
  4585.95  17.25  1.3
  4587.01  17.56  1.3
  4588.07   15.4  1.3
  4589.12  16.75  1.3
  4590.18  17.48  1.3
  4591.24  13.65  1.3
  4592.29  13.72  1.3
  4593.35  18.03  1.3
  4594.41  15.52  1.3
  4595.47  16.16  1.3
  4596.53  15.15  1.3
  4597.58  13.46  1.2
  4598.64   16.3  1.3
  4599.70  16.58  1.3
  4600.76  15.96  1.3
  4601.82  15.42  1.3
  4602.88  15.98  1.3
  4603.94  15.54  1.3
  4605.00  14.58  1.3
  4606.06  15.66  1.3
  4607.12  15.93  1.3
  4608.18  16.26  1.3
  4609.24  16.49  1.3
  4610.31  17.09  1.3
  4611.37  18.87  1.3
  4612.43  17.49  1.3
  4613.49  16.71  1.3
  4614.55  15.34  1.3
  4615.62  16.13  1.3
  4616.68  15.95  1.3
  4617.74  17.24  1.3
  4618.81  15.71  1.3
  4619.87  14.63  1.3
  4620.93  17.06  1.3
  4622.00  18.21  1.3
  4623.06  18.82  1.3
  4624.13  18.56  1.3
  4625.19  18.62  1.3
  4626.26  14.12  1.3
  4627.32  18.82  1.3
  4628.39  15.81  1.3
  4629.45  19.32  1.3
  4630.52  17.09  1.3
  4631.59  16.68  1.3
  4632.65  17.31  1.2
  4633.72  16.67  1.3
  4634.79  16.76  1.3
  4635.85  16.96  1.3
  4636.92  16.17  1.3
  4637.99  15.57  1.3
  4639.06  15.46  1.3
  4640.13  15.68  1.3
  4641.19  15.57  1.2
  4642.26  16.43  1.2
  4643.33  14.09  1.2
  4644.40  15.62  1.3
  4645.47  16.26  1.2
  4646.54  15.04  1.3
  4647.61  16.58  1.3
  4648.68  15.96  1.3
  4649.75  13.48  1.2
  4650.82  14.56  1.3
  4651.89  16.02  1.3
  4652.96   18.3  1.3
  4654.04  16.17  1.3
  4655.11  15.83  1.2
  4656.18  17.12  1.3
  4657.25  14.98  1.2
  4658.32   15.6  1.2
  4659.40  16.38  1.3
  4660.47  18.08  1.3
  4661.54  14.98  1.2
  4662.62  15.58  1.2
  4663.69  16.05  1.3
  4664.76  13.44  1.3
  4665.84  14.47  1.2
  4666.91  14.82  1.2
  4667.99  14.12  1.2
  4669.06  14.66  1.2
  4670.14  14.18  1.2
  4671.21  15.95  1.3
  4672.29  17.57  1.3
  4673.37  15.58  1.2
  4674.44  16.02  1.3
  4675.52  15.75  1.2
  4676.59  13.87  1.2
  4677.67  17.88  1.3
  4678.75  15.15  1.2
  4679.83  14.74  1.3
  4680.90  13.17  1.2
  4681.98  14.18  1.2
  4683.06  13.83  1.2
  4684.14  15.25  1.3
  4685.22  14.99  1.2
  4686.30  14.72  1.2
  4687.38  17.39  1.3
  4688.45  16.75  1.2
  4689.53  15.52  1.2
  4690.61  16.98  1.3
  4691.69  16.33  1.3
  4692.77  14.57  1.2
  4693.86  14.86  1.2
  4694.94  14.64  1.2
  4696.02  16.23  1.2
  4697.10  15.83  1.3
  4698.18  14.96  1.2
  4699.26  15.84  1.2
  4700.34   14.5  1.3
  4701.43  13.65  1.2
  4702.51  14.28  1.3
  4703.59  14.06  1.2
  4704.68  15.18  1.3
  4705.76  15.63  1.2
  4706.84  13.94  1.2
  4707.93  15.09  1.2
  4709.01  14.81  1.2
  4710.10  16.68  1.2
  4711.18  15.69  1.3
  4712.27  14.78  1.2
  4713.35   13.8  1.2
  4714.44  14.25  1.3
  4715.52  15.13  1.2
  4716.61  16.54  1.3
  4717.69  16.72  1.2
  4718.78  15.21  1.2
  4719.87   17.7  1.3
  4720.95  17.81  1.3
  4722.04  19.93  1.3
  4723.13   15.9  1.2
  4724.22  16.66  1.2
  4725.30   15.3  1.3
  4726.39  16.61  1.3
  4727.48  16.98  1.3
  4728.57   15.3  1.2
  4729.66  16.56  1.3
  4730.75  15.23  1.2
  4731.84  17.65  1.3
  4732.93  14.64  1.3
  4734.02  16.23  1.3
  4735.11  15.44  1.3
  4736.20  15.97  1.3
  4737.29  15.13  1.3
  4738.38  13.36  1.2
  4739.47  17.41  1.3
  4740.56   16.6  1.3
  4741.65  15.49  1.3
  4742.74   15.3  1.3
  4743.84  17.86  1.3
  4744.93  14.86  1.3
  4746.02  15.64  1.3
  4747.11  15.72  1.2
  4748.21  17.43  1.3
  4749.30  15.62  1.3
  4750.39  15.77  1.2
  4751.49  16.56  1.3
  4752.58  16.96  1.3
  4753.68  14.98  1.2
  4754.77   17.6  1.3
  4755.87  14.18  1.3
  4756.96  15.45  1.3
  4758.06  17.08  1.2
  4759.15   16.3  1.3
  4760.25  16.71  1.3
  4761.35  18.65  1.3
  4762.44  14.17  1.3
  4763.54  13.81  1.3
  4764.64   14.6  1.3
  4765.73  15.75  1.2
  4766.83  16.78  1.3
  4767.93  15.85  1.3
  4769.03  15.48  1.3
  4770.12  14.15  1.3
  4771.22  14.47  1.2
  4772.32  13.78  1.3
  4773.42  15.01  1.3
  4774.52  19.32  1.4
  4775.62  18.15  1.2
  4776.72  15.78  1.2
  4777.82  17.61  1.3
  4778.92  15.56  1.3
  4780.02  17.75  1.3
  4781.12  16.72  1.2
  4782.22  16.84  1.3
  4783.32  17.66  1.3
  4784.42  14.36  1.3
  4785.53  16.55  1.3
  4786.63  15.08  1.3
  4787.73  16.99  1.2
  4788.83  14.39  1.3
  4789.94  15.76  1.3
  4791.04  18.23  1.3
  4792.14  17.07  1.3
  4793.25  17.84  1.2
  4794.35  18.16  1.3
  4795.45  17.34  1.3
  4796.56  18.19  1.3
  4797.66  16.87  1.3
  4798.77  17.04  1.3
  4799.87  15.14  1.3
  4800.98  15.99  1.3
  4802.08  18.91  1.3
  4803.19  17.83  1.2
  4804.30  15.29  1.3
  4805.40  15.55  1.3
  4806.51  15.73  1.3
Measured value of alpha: 1.29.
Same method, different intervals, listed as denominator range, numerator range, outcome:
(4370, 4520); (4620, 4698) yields 1.27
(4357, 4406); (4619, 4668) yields 1.46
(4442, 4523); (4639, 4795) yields 1.20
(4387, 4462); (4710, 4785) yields 1.39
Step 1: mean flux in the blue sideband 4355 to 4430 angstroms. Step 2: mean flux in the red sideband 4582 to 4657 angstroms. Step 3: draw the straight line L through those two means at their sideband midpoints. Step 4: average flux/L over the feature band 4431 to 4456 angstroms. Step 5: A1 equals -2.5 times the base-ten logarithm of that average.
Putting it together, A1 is -0.02 mag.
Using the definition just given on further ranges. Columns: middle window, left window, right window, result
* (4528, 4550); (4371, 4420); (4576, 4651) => 0.03 mag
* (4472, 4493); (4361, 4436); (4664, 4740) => -0.08 mag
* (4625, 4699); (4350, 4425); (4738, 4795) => -0.04 mag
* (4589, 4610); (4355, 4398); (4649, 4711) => -0.08 mag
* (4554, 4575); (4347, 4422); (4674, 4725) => -0.12 mag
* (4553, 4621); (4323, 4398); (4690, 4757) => -0.11 mag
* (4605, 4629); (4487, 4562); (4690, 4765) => -0.10 mag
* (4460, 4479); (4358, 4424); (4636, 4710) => -0.07 mag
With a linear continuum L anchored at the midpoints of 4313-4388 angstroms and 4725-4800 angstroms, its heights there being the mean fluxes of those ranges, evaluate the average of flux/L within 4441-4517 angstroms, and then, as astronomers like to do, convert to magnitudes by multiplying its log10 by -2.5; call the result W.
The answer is -0.07 mag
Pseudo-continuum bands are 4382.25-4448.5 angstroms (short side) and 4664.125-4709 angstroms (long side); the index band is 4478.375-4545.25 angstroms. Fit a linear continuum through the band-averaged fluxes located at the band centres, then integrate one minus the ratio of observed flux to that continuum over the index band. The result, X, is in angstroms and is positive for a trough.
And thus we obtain -4.5 angstroms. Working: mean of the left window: 13.2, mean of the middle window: 14.8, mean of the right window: 15.1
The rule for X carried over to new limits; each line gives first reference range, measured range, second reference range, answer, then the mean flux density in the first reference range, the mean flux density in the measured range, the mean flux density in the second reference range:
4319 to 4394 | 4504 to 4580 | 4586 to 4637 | 0.82 angstroms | 12.3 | 15.2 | 16.5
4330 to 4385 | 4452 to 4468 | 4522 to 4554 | 0.63 angstroms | 12.5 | 13.2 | 14.6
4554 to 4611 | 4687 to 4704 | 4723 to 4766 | 0.57 angstroms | 15.9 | 15.4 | 15.9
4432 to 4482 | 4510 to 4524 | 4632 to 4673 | -0.40 angstroms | 14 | 15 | 15.8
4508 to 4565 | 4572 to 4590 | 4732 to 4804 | -1.29 angstroms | 14.9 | 16.2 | 16.2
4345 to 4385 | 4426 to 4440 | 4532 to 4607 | 0.16 angstroms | 12.5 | 13.3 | 15.5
